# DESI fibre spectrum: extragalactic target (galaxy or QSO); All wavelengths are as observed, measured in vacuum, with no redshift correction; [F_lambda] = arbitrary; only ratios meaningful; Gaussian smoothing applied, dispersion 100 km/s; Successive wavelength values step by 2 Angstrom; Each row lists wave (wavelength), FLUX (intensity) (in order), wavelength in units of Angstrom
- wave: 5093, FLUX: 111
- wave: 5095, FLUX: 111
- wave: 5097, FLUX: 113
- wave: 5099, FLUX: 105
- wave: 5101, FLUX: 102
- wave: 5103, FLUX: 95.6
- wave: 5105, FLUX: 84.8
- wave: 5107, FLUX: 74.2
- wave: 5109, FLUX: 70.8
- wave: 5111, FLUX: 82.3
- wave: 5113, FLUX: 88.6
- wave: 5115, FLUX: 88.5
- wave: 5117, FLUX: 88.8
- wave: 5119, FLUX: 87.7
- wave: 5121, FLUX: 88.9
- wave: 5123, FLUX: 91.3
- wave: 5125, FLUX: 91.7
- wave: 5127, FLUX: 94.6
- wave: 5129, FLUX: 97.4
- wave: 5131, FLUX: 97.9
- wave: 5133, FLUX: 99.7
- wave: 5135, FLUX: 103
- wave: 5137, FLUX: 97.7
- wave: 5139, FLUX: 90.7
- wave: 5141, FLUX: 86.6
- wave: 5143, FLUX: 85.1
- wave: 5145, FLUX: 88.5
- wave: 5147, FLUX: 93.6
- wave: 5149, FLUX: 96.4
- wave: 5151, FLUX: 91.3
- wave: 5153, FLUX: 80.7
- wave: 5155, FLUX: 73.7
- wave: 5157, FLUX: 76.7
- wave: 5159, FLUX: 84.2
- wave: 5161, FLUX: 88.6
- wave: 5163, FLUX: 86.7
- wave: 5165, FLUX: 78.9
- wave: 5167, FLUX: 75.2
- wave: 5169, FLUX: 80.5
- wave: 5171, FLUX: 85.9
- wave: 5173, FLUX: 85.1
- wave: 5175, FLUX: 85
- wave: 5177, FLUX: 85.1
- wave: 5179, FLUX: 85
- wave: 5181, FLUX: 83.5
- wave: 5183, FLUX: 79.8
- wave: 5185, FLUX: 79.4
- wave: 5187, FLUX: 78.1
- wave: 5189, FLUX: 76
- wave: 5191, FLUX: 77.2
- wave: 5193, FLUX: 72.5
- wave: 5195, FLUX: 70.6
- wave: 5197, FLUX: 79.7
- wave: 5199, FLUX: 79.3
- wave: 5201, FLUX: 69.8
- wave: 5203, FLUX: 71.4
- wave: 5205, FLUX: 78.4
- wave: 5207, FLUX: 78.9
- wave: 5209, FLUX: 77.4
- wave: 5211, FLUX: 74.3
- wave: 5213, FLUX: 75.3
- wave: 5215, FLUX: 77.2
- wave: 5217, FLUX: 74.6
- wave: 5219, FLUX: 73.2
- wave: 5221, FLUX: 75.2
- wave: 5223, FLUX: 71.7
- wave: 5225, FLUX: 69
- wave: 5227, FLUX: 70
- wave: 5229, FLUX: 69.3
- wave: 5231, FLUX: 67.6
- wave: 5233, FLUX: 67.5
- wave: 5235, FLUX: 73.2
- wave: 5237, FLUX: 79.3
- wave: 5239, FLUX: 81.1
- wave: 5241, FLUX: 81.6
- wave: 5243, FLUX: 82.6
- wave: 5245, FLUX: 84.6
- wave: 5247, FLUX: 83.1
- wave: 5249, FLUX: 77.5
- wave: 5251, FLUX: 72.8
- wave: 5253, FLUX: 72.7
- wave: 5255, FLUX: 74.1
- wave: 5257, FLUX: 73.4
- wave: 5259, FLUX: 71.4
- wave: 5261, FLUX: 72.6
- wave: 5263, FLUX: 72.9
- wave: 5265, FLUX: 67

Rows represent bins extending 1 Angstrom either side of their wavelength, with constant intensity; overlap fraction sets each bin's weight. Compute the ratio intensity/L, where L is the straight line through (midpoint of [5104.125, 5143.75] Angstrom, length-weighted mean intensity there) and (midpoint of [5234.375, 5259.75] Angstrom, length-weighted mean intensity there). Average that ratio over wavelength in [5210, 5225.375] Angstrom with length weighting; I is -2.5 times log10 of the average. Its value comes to 0.09 mag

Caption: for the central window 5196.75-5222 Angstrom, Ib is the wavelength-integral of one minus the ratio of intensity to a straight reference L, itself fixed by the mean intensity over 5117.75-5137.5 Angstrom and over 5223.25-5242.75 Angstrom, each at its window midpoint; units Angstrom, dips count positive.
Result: 0.8 Angstrom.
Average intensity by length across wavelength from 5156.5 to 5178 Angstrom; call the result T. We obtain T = 83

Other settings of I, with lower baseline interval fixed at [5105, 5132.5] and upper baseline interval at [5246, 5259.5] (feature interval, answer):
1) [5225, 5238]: 0.09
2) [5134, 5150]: -0.08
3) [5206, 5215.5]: 0.04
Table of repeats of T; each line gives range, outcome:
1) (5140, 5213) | 81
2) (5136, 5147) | 90.1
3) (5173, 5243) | 76.3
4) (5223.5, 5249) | 75.7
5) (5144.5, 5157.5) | 86.1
